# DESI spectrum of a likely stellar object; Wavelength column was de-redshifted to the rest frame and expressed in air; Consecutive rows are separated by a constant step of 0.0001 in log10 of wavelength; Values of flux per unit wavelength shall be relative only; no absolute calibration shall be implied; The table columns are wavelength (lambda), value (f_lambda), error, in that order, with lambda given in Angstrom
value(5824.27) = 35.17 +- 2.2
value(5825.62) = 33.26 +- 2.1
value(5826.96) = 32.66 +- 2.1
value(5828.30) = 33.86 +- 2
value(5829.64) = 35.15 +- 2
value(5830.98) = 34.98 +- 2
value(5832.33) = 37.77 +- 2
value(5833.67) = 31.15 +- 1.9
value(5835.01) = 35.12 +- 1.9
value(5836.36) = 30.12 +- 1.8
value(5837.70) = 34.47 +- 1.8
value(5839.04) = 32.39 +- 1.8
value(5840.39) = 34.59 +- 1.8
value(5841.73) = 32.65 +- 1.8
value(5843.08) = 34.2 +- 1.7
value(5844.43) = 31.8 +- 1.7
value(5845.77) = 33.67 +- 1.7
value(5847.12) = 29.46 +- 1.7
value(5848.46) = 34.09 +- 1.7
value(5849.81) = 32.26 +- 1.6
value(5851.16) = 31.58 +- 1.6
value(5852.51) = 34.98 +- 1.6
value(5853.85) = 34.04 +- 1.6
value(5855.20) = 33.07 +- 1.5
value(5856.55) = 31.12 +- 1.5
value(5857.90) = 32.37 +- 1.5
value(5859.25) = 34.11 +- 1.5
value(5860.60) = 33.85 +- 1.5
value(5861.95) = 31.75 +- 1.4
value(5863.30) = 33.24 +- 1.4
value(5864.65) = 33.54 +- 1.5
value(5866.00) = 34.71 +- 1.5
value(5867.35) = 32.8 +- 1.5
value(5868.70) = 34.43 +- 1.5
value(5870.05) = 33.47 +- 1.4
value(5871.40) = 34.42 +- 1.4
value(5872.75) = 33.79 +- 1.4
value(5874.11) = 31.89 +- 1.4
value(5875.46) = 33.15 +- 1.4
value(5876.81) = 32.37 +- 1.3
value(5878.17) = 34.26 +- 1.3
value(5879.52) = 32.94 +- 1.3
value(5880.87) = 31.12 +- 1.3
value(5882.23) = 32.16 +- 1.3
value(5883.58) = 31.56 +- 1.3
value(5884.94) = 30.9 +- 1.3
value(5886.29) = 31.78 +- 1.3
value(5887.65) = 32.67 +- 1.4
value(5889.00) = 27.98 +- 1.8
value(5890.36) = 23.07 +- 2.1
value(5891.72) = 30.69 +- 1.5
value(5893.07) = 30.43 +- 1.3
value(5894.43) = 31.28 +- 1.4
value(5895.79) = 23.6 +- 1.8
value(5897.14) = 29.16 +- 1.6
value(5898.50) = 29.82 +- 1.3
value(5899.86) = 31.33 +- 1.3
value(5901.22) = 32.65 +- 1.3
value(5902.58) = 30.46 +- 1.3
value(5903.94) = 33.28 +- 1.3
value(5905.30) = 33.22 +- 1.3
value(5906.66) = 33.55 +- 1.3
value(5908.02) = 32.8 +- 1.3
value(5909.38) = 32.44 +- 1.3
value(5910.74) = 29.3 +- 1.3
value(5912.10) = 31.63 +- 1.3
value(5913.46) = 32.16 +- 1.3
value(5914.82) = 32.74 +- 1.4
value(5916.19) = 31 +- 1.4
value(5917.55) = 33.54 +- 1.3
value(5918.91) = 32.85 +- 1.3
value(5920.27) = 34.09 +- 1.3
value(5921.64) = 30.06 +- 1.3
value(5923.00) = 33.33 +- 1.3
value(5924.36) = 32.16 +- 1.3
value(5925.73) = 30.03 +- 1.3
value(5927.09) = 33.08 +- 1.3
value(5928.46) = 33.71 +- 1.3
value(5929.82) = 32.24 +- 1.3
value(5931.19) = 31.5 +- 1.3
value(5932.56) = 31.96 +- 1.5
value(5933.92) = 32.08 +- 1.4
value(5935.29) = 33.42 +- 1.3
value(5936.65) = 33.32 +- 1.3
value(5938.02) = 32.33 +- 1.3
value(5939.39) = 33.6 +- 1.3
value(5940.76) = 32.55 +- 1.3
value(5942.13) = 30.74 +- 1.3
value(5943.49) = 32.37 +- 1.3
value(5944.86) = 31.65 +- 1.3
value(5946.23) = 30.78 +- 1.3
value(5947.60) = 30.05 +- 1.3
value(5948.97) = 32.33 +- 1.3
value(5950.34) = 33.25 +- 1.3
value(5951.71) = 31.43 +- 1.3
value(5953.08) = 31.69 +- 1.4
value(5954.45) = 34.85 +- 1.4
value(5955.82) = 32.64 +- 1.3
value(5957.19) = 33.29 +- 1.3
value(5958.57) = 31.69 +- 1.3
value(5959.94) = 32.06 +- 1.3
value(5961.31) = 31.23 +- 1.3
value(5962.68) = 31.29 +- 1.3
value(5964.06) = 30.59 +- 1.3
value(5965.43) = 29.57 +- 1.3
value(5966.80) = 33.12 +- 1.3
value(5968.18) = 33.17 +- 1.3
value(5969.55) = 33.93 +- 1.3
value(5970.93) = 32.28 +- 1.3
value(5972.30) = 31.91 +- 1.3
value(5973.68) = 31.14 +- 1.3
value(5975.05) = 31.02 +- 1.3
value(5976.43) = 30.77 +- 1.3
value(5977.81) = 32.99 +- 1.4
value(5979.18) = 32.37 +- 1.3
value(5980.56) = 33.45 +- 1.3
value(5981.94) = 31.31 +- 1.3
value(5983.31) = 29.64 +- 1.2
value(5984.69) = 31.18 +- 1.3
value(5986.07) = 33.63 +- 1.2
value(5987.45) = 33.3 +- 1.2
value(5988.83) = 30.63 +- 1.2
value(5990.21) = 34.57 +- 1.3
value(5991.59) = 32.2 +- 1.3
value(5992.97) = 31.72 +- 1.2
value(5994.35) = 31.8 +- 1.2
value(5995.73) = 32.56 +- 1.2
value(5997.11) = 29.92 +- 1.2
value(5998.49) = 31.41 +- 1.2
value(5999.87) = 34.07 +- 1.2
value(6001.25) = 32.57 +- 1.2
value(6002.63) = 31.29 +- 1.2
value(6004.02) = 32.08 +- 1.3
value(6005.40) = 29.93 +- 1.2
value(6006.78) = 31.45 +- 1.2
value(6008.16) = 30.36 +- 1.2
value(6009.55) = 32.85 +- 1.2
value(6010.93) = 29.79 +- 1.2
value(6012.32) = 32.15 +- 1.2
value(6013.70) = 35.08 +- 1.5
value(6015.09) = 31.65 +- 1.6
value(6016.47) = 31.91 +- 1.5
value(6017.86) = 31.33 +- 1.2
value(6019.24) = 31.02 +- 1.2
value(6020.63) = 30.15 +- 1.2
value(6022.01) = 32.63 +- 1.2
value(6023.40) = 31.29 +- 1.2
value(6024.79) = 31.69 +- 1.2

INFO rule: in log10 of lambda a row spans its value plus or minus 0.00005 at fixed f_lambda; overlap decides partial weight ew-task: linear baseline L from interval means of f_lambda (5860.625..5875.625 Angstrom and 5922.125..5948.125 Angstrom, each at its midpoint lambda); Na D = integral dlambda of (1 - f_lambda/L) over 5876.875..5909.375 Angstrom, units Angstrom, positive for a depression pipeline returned 2.0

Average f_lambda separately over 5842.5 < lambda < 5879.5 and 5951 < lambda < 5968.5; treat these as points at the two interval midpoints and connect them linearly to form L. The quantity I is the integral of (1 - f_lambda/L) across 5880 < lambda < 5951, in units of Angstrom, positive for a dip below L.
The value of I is 2.1 Angstrom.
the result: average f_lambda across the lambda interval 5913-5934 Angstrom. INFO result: 32.3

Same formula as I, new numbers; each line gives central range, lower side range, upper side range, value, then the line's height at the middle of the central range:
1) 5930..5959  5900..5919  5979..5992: -0.05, 32.2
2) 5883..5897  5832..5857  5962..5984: 1.39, 32.6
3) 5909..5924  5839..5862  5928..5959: 0.18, 32.5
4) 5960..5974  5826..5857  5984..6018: 0.18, 32.3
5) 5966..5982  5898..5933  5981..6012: -0.23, 31.9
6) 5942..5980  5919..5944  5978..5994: 0.38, 32.3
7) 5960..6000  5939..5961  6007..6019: 0.09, 32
